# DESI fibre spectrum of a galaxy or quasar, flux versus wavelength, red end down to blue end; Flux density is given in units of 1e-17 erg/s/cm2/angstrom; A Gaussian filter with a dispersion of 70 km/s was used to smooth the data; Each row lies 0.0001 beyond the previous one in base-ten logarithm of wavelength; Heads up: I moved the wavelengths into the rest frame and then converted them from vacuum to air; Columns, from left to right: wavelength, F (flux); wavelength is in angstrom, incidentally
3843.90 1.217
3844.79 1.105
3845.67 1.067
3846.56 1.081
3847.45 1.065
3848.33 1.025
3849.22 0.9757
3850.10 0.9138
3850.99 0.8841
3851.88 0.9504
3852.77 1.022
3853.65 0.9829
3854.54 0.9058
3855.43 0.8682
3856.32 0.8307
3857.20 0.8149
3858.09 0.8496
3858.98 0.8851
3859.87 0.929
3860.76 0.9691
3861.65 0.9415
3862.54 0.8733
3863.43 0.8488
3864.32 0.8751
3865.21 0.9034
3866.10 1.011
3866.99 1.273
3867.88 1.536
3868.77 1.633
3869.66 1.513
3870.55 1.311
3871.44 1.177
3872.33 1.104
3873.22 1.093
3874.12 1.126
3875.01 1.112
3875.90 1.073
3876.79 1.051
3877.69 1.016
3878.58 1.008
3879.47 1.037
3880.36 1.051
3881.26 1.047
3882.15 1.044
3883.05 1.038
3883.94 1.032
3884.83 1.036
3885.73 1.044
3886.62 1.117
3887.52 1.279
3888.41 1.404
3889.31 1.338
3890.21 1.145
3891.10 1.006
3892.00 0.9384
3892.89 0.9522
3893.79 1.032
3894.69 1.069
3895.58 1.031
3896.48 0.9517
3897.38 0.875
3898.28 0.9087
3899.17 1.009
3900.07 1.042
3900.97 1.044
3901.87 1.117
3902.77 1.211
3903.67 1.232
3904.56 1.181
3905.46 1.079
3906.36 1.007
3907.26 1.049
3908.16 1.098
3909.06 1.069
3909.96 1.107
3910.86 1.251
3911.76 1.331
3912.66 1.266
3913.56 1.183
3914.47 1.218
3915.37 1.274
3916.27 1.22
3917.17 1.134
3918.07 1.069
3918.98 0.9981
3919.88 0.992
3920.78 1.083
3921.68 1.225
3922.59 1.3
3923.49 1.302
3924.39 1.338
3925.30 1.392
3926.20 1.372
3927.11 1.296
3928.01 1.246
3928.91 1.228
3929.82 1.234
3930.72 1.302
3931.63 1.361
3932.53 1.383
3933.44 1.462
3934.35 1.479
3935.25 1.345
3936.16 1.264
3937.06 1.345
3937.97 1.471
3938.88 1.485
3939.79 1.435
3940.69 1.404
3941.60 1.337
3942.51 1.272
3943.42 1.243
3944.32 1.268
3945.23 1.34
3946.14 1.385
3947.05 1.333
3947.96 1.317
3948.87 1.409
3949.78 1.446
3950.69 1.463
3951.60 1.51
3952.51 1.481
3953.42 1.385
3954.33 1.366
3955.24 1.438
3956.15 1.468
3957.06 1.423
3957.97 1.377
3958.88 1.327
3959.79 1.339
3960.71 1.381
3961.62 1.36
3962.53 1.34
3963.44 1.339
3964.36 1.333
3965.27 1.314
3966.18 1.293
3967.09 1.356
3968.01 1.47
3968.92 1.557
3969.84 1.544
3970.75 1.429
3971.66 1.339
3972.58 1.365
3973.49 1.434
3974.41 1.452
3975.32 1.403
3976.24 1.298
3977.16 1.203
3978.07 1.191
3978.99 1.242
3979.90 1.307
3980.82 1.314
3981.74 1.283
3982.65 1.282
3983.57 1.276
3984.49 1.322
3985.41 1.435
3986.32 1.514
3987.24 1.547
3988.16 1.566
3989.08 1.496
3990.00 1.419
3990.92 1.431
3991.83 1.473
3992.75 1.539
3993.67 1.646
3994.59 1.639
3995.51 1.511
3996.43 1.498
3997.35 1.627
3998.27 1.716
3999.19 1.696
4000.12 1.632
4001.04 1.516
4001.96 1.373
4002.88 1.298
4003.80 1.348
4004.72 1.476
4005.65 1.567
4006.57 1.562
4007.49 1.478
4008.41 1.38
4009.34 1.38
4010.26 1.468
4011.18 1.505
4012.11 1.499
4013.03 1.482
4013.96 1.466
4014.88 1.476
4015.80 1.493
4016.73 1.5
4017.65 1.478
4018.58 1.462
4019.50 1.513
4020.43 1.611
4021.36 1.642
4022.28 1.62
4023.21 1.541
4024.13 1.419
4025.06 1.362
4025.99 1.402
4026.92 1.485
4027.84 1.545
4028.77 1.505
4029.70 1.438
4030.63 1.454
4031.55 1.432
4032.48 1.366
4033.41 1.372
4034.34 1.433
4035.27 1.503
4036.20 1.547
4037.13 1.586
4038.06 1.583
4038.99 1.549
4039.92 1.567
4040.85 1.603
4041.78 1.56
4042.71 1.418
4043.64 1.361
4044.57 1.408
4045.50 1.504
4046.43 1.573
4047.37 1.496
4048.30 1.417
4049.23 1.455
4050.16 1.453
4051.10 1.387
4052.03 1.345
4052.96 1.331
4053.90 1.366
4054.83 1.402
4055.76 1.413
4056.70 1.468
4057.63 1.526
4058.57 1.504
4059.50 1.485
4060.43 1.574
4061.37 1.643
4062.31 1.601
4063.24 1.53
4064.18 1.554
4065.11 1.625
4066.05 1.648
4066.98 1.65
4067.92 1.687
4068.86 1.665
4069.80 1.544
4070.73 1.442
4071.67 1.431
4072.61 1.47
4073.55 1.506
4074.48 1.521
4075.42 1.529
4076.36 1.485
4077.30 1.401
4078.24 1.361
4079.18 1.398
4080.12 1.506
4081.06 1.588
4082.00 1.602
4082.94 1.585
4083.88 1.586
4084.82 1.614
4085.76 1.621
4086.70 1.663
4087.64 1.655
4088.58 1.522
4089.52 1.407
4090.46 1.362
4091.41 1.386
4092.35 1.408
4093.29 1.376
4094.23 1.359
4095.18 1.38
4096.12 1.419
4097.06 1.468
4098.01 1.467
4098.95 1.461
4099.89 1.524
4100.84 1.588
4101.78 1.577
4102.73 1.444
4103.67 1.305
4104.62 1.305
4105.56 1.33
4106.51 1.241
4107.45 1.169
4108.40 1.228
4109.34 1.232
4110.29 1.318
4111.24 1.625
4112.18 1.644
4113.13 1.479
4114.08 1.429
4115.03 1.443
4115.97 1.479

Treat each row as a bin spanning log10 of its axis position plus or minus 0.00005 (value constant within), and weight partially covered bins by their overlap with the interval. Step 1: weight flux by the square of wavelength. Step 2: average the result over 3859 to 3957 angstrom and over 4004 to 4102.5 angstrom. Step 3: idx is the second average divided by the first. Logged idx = 1.34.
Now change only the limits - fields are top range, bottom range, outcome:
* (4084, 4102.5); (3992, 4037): 1.03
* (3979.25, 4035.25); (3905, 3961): 1.18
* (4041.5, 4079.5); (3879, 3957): 1.31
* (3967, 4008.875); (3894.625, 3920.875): 1.36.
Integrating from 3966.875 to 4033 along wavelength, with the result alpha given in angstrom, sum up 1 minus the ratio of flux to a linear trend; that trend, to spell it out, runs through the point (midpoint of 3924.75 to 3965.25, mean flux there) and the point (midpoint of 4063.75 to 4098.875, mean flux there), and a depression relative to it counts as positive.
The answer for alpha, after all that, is -1.6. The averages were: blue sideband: 1.37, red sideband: 1.51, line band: 1.46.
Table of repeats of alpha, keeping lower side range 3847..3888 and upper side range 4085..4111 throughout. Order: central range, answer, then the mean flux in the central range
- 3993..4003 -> -2.47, 1.57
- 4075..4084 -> -0.72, 1.5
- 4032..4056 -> -2.35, 1.46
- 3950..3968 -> -2.91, 1.39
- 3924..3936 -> -2.01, 1.34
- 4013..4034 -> -2.95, 1.48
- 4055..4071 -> -2.33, 1.56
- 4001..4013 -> -1.67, 1.45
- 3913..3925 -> -0.57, 1.18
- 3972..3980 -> -0.66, 1.32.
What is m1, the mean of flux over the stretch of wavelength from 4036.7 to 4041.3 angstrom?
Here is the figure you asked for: 1.58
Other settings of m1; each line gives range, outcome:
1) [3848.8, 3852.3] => 0.931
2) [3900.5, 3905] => 1.16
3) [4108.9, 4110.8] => 1.28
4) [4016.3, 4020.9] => 1.51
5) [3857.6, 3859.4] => 0.864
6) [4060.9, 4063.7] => 1.59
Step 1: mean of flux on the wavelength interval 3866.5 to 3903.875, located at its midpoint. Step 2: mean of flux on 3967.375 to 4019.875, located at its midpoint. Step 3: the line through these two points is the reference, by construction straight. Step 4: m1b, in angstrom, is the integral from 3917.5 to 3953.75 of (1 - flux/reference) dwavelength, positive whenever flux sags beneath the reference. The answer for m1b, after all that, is -1.4 angstrom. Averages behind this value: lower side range 1.12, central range 1.32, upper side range 1.45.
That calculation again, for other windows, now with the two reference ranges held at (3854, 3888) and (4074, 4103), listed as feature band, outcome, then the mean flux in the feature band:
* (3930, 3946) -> -2.28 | 1.36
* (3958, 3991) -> -2.83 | 1.37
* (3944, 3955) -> -1.61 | 1.39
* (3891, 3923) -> 0.92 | 1.1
